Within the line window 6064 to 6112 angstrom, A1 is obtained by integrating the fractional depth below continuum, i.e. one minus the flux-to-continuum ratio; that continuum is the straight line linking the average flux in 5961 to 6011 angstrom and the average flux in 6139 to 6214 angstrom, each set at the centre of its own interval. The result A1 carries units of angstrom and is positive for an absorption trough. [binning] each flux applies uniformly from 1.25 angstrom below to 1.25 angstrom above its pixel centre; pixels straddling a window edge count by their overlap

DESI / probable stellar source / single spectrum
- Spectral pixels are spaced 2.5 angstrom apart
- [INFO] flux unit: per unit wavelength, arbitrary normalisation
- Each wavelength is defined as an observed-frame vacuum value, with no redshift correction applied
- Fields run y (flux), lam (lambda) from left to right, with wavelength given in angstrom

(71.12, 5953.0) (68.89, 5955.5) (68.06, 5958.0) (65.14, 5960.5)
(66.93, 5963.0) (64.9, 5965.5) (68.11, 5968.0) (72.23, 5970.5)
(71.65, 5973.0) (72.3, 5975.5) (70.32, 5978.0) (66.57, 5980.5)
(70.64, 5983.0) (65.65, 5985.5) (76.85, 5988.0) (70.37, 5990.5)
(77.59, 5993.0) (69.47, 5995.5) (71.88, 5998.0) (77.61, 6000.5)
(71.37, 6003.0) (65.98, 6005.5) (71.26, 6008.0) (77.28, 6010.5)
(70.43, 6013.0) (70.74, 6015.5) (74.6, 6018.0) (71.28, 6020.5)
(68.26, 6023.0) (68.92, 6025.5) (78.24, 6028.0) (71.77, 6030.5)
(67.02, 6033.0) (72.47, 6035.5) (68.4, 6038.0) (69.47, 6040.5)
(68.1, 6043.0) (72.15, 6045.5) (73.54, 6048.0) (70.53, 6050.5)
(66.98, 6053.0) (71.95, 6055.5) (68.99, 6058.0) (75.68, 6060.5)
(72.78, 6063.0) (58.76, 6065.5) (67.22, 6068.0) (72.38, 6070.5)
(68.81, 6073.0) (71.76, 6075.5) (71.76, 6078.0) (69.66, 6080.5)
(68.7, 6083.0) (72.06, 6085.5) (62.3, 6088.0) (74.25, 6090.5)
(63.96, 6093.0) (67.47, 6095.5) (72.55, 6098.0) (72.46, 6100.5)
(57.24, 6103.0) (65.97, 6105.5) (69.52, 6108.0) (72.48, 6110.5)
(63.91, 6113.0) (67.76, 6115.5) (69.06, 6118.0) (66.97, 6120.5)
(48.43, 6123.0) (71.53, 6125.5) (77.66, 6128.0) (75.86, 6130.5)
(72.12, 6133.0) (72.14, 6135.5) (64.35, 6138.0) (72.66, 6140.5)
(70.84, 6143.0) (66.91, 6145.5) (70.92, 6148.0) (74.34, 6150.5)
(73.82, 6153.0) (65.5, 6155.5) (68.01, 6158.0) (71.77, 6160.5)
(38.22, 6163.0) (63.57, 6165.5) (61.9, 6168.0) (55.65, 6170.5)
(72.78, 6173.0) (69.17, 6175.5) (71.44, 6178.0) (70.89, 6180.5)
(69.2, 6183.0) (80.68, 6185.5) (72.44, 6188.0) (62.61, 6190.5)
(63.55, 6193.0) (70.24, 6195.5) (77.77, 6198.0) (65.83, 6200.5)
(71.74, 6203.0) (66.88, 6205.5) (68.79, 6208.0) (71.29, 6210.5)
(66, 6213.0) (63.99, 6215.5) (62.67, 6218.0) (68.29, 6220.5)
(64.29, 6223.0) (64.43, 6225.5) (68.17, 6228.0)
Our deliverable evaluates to 0.7 angstrom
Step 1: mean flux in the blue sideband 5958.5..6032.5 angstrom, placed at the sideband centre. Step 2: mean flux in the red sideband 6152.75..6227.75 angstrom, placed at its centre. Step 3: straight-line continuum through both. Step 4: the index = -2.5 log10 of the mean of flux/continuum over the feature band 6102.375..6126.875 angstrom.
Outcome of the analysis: 0.05 mag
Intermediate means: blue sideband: 70.9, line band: 65.6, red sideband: 67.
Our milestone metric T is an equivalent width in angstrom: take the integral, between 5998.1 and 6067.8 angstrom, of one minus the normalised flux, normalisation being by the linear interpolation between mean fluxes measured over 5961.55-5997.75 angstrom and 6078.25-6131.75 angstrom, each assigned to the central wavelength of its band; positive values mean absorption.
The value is -1.5 angstrom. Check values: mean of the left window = 70.3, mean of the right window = 68.2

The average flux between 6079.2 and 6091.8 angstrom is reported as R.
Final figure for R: 69.4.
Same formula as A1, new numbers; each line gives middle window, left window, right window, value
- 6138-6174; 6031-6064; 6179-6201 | 2.3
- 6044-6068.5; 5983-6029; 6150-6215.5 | 0.3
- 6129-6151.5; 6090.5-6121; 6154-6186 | -1.5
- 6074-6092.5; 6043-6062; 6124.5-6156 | 0.4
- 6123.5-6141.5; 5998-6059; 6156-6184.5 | -1.3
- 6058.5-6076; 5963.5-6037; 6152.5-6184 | -0.2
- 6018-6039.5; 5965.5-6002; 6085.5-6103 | -0.3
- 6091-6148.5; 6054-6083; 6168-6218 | 0.8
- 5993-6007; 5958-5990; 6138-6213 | -0.6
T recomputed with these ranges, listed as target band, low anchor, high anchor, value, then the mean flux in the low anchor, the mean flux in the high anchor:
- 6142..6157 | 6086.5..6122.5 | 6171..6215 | -0.41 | 67.2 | 69.7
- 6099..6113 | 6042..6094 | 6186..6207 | 0.45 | 69.7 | 69.3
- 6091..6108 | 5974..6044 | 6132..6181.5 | 0.41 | 71.3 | 67.3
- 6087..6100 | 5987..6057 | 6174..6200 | 0.49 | 71.6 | 70.7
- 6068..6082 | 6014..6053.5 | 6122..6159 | -0.01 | 70.8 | 69.8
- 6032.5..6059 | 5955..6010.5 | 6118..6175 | -0.36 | 70.3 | 67.2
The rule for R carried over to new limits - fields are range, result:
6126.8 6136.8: 74.4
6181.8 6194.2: 69.7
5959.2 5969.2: 66.3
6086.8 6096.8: 67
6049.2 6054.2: 68.8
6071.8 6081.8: 70.5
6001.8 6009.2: 69.5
